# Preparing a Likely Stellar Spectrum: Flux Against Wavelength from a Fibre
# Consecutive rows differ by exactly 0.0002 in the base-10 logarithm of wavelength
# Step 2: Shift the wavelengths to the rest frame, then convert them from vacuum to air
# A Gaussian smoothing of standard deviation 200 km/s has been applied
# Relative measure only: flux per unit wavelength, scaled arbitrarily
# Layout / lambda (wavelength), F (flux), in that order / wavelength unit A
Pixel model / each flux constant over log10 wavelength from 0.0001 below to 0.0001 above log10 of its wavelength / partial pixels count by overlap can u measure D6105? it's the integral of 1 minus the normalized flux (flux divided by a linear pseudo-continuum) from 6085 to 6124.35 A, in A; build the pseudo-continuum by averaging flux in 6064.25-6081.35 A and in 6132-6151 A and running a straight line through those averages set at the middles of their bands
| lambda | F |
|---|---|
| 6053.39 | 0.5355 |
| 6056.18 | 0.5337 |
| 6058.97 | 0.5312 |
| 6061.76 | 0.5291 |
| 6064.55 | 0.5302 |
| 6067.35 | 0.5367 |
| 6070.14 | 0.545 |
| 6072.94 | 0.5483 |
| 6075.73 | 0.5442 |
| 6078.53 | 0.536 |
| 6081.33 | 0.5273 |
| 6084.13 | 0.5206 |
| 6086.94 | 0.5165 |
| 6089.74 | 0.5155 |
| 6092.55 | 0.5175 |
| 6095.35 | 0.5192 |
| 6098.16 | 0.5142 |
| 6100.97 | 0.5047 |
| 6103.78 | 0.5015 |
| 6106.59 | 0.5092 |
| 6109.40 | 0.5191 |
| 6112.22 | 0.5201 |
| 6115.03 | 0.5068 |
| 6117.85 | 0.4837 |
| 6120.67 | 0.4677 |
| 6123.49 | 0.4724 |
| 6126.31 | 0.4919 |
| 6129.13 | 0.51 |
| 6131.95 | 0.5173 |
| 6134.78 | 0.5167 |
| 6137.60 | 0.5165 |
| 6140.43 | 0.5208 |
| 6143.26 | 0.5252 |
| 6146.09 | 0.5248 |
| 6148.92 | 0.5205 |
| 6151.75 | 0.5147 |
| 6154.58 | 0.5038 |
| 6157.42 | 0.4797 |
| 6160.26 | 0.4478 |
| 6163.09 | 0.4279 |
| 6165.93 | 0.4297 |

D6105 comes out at 1.9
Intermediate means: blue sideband 0.54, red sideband 0.52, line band 0.505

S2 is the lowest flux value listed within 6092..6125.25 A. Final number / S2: 0.4677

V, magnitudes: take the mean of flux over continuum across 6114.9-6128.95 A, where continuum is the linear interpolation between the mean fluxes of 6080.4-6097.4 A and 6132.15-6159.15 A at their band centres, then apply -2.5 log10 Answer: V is 0.067 mag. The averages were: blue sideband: 0.519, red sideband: 0.513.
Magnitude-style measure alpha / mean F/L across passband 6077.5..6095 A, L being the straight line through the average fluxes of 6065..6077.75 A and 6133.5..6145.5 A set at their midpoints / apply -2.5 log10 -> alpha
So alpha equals 0.03 mag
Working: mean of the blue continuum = 0.542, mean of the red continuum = 0.52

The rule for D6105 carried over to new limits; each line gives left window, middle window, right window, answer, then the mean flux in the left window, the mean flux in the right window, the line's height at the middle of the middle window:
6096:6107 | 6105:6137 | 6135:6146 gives 0.8 A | 0.508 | 0.521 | 0.514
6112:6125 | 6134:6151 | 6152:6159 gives -1.0 A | 0.487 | 0.494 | 0.492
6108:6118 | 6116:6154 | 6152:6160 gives -0.6 A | 0.51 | 0.488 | 0.499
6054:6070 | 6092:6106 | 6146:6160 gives 0.3 A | 0.533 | 0.502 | 0.521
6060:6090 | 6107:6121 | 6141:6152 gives 0.6 A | 0.532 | 0.522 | 0.527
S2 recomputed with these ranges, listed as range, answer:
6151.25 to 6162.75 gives 0.4478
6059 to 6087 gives 0.5165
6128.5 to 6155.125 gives 0.5038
